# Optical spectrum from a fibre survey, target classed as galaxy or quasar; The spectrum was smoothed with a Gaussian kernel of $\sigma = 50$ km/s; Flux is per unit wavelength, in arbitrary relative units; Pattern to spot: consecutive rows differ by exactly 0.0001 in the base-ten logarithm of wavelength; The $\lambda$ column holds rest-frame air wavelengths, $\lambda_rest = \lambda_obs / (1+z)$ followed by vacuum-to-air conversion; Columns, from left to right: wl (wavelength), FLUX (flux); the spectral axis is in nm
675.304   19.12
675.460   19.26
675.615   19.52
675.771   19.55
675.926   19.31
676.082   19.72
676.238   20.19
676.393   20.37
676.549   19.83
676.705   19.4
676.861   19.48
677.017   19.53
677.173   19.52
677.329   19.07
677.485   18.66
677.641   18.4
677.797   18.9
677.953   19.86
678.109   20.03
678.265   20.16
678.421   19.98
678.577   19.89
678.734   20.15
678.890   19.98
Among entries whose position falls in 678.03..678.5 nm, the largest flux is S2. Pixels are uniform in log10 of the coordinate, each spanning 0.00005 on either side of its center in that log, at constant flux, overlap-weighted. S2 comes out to 20.16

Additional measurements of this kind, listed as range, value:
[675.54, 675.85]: 19.55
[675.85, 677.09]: 20.37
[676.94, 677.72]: 19.53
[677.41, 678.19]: 20.03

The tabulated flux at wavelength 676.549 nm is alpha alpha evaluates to 19.83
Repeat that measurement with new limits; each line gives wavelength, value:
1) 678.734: 20.15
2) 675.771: 19.55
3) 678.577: 19.89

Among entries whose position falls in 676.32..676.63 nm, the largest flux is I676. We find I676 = 20.37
